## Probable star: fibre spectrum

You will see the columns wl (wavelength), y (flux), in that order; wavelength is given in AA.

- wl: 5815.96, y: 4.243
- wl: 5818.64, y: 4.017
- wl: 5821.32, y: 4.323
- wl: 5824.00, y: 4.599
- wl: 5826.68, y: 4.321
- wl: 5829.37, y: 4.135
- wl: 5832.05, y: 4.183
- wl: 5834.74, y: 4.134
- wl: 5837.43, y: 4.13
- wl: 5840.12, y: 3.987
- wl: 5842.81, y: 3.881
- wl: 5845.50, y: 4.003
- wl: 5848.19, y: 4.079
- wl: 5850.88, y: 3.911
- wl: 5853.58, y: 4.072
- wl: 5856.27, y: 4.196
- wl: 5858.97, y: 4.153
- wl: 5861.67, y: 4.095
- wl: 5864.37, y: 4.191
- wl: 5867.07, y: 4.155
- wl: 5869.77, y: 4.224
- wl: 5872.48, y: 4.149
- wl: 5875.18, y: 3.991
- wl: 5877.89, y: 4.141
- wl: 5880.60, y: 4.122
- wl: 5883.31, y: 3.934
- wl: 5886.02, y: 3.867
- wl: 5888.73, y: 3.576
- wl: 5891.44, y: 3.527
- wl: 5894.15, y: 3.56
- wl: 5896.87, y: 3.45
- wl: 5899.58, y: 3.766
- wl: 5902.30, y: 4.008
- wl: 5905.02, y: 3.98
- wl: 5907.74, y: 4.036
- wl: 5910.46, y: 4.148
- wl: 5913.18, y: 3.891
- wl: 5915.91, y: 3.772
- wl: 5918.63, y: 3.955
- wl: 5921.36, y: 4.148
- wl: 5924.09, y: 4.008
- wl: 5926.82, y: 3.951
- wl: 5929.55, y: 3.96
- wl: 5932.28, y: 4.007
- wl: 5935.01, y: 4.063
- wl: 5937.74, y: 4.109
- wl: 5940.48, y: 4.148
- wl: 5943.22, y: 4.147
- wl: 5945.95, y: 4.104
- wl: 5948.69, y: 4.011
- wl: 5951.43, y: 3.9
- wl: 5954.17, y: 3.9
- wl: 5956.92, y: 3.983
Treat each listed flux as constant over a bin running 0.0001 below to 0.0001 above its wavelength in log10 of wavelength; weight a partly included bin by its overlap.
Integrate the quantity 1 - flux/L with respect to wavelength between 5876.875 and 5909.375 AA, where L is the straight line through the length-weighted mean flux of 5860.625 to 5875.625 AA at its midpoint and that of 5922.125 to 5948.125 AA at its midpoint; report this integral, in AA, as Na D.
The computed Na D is 2.2 AA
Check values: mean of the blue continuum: 4.14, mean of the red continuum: 4.06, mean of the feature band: 3.83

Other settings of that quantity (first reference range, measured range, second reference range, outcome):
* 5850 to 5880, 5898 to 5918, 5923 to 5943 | 0.6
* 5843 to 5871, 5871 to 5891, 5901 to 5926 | 0.5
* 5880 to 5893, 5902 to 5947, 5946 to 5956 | -1.6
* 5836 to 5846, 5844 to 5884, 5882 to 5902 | -2.5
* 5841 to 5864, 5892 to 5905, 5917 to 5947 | 1.1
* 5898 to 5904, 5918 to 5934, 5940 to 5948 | 0.0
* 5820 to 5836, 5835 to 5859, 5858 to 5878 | 1.0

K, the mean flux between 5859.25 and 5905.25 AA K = 3.93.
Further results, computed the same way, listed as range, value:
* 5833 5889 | 4.06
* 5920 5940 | 4.04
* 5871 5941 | 3.93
